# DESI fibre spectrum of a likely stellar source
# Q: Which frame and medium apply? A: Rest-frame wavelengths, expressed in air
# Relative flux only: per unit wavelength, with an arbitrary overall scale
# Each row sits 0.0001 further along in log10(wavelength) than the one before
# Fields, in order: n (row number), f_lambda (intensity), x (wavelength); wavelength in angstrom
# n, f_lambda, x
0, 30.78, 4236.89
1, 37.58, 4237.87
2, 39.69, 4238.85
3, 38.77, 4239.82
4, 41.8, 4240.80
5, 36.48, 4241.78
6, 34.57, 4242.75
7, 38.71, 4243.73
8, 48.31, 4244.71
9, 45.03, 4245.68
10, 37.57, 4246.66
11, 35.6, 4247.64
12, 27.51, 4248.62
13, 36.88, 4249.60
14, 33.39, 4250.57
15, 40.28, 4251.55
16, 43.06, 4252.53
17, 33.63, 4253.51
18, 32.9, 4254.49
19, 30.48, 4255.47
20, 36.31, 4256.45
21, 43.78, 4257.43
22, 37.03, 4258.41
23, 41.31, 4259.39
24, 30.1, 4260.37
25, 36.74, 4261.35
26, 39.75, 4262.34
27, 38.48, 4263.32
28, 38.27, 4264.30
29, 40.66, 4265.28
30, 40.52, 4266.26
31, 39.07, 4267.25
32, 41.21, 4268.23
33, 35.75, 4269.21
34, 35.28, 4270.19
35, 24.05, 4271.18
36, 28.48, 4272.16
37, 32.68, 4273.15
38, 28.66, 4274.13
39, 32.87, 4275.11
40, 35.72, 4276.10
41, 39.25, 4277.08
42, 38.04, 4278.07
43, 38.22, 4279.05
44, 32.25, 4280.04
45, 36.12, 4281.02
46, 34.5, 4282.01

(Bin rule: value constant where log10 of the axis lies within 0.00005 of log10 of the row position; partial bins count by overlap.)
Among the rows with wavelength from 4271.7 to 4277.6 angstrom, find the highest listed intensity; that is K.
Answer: 39.25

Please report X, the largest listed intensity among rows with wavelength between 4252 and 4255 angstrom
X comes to 43.06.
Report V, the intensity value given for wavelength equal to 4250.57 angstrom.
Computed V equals 33.39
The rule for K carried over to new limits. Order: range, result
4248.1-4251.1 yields 36.88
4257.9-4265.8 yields 41.31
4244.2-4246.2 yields 48.31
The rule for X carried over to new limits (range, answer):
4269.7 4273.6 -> 35.28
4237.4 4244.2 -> 41.8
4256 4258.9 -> 43.78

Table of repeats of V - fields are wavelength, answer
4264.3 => 38.27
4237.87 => 37.58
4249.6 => 36.88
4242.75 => 34.57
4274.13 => 28.66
